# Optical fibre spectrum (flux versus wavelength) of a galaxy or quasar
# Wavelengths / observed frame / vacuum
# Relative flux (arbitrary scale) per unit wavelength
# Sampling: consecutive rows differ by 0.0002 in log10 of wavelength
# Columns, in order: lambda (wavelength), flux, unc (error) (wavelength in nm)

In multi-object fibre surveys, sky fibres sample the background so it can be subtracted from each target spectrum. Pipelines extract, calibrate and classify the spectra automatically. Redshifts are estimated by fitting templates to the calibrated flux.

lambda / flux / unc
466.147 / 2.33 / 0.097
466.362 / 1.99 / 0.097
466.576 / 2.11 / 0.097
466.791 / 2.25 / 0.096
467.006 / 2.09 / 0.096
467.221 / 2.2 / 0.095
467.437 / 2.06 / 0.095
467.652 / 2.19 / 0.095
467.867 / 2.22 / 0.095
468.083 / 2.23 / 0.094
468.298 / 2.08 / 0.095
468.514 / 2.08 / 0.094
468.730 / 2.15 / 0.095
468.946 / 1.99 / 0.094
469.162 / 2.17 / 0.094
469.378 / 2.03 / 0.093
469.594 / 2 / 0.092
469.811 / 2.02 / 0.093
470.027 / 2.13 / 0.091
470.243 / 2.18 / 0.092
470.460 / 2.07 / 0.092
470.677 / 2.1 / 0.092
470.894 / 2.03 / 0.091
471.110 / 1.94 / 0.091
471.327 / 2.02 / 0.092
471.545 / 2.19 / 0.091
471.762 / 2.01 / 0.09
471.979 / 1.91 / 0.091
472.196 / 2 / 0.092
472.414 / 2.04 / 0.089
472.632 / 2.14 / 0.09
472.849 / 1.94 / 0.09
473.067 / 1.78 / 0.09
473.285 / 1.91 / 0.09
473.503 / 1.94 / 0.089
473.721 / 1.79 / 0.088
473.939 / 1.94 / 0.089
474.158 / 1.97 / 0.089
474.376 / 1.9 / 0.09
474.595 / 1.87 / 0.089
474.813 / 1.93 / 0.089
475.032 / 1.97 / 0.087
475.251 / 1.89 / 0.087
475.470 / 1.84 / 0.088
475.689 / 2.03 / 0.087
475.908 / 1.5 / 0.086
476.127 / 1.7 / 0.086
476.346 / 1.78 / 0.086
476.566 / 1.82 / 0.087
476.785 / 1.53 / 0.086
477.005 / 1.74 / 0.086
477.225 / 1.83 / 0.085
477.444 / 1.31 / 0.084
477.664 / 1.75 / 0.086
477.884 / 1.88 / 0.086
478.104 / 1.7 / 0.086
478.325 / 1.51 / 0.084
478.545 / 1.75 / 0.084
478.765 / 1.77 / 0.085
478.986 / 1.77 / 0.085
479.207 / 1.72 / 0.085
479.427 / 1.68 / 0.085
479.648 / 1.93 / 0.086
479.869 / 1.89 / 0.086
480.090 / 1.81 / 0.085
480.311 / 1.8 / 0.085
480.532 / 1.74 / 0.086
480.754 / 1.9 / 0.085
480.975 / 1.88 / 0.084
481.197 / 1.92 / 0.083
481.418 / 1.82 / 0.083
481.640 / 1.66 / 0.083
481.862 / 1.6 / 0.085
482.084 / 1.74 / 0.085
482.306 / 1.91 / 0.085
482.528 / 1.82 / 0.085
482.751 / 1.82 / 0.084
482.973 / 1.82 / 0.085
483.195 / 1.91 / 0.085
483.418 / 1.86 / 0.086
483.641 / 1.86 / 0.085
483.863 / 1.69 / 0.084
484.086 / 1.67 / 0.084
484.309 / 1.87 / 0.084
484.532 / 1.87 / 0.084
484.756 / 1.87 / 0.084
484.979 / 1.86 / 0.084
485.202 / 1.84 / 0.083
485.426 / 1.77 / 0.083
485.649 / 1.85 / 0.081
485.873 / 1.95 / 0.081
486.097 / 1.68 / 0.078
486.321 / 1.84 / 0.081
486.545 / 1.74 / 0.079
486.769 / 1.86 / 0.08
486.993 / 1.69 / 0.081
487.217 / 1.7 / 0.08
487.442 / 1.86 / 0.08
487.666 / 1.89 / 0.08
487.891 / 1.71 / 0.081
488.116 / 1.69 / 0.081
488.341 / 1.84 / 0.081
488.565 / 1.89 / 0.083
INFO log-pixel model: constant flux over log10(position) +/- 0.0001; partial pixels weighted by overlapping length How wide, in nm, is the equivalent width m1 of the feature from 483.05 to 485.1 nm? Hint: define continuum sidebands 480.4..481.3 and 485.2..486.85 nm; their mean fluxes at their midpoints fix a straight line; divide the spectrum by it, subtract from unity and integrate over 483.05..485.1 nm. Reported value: 0.00 nm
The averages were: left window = 1.86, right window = 1.81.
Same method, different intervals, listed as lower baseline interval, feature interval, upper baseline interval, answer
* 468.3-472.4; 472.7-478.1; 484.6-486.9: 0.46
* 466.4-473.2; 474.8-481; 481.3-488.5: 0.51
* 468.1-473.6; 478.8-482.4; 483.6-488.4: 0.17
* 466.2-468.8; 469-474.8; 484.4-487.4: 0.18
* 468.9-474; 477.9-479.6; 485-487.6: 0.17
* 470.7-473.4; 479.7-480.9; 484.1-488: 0.03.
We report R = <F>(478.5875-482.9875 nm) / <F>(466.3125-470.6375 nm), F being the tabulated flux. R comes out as 0.85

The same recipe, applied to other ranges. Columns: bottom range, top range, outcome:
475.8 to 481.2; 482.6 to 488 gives 1.04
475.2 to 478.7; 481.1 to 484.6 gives 1.05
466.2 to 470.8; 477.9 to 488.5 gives 0.85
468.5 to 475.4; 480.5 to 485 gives 0.91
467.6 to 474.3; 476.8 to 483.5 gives 0.87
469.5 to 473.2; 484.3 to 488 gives 0.89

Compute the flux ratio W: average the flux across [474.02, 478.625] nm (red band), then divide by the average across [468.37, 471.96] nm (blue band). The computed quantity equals 0.9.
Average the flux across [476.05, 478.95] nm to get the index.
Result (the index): 1.7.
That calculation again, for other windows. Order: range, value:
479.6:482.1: 1.81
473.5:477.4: 1.82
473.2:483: 1.79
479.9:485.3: 1.82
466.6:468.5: 2.16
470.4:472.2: 2.03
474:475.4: 1.92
